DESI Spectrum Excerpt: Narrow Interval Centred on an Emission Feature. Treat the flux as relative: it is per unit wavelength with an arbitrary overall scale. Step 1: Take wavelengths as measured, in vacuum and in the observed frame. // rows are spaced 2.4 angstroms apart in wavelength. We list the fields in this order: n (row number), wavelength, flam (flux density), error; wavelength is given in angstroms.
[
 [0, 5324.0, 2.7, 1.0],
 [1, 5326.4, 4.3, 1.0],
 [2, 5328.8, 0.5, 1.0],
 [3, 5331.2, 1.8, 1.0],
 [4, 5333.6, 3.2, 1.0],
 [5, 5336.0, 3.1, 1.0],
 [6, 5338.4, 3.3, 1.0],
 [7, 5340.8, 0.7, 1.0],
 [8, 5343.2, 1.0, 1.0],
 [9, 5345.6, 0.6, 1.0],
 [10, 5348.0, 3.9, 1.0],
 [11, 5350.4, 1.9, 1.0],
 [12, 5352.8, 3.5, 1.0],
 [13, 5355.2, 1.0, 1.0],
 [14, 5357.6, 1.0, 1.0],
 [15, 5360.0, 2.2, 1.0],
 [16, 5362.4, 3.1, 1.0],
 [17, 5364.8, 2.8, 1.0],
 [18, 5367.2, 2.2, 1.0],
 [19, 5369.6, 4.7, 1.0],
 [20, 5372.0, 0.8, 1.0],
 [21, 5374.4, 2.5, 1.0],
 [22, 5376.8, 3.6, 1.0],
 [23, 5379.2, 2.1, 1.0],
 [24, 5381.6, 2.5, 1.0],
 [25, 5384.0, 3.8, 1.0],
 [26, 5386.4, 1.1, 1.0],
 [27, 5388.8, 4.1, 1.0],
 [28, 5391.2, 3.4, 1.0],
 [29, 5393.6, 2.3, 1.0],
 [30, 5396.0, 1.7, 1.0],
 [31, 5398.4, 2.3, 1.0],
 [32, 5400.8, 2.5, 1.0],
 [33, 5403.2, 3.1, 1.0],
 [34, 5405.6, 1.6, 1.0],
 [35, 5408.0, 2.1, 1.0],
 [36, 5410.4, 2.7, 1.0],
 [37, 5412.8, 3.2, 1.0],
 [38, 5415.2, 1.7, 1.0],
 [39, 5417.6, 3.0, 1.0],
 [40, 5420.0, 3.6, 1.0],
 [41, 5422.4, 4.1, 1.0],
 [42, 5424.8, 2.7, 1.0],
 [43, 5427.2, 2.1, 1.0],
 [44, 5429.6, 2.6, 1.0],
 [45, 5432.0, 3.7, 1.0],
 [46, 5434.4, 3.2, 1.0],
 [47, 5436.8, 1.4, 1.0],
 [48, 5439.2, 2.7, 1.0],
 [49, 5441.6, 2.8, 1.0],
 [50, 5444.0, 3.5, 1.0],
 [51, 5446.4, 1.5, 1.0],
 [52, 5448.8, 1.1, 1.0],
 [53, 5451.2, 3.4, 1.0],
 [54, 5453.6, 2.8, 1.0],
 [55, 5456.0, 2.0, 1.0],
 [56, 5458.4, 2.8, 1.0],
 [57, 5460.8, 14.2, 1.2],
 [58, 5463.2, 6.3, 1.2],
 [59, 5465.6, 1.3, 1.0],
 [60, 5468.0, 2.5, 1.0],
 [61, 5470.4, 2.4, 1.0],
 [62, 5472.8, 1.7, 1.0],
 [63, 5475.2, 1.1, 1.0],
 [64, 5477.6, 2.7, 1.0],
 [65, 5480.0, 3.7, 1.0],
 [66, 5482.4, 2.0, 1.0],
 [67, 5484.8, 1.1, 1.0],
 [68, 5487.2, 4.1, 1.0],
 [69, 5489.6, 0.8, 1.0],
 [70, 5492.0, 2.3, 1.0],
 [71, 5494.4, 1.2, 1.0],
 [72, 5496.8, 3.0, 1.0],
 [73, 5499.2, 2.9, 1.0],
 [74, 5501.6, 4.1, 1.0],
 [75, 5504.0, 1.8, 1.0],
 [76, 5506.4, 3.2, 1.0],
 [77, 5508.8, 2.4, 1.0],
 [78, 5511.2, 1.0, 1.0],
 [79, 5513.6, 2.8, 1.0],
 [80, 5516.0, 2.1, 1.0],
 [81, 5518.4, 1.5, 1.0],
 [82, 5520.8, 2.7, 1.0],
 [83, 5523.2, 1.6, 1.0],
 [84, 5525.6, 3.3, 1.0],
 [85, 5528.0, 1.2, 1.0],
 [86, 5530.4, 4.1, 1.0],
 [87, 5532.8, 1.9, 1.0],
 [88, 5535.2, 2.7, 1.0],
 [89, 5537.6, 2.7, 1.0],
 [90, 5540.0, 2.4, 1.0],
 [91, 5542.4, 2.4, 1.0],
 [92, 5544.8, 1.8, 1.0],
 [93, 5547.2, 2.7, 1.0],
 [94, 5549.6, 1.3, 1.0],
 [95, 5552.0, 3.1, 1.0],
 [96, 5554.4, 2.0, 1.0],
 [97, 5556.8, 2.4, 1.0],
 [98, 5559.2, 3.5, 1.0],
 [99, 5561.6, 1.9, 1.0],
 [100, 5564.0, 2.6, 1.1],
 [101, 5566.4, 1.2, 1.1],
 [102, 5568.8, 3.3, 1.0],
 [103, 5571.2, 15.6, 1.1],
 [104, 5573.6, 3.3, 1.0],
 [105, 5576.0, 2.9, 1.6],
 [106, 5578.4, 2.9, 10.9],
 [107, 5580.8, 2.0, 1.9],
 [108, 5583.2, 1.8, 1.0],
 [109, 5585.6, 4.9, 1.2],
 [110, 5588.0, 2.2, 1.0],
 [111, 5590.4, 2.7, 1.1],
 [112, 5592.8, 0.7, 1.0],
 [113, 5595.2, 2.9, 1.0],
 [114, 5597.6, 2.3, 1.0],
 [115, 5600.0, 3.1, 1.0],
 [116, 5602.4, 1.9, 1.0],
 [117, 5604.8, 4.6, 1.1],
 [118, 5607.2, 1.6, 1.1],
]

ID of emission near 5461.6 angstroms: Hbeta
